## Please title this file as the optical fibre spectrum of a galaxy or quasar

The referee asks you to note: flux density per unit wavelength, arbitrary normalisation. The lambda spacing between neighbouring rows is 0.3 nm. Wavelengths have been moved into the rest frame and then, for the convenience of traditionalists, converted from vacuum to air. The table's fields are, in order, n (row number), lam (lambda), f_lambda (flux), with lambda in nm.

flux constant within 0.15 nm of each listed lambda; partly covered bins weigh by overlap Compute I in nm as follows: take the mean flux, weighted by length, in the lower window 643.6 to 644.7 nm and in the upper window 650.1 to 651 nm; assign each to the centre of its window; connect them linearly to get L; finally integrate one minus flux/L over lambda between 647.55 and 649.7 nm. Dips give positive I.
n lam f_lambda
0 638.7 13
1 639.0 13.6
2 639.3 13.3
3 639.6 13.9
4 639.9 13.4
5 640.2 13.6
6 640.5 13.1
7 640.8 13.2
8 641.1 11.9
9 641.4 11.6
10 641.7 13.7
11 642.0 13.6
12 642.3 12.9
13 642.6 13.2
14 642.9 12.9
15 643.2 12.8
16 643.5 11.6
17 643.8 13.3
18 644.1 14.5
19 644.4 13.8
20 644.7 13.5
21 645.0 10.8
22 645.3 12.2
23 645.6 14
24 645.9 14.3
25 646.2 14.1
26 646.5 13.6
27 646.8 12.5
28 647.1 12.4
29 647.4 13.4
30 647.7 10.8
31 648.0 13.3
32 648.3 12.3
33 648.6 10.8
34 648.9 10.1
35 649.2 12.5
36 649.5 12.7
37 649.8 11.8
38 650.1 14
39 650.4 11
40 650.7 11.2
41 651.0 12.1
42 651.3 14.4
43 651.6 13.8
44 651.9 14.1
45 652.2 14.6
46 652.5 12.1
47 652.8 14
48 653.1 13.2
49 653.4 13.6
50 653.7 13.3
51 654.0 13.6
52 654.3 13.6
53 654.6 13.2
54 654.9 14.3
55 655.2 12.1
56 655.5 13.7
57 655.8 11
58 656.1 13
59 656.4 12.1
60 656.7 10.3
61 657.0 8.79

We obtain 0.10 nm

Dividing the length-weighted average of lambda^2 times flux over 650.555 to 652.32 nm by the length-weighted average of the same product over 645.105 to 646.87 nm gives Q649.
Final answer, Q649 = 1.0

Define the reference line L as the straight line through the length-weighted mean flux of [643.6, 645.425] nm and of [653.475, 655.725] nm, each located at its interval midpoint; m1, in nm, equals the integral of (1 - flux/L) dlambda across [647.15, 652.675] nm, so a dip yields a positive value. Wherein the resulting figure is 0.28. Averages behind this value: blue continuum 13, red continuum 13.3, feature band 12.5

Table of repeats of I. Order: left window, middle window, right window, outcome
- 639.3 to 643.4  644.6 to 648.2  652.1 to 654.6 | 0.09 nm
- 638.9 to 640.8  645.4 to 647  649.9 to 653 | -0.04 nm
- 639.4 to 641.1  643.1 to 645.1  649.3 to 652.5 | 0.03 nm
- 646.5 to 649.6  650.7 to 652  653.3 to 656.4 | -0.07 nm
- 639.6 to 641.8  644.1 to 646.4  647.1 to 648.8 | -0.17 nm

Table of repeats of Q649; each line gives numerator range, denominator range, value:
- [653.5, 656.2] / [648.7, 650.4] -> 1.10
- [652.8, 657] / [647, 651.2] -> 1.08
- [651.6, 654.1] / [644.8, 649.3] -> 1.11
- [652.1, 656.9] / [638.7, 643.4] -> 1.03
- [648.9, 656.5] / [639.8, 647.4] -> 1.02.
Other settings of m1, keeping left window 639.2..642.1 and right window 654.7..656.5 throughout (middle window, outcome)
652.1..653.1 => -0.051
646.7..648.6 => 0.091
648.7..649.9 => 0.108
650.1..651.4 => 0.056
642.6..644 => 0.030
